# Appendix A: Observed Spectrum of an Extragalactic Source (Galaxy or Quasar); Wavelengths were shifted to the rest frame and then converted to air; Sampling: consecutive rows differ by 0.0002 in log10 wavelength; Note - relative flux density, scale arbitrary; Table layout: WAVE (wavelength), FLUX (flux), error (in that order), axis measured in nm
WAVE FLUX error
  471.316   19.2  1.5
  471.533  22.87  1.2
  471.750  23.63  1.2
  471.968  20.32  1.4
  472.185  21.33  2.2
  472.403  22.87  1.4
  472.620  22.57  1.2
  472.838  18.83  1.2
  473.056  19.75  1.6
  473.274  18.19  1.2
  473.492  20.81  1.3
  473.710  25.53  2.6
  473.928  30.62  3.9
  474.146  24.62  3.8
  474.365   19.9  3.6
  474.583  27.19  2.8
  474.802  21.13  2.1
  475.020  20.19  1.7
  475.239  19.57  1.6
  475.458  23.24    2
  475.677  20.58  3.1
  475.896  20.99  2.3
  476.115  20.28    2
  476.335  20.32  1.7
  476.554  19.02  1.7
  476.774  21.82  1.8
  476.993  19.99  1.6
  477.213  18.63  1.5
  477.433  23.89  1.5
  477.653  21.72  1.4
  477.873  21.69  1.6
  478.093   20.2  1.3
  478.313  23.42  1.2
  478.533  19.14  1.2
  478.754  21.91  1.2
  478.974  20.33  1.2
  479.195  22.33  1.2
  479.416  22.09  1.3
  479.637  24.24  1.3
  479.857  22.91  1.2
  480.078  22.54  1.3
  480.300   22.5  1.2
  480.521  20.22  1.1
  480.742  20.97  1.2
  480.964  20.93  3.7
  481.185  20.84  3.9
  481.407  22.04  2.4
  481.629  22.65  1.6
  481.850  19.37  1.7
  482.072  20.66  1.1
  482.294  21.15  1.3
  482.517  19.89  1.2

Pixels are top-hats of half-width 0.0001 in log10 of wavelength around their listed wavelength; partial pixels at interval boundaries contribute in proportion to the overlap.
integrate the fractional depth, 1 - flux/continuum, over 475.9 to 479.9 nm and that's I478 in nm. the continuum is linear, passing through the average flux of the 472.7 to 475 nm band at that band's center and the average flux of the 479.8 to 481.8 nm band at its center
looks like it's 0.13 nm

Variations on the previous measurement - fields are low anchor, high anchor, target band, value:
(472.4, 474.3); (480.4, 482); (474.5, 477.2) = 0.13 nm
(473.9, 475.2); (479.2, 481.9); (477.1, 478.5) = 0.07 nm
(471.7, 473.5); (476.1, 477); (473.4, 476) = -0.29 nm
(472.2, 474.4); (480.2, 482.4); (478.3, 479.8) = -0.03 nm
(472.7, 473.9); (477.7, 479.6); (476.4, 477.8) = 0.04 nm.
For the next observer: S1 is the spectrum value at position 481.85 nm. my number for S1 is 19.37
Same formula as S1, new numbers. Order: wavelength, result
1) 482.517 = 19.89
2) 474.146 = 24.62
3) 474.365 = 19.9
